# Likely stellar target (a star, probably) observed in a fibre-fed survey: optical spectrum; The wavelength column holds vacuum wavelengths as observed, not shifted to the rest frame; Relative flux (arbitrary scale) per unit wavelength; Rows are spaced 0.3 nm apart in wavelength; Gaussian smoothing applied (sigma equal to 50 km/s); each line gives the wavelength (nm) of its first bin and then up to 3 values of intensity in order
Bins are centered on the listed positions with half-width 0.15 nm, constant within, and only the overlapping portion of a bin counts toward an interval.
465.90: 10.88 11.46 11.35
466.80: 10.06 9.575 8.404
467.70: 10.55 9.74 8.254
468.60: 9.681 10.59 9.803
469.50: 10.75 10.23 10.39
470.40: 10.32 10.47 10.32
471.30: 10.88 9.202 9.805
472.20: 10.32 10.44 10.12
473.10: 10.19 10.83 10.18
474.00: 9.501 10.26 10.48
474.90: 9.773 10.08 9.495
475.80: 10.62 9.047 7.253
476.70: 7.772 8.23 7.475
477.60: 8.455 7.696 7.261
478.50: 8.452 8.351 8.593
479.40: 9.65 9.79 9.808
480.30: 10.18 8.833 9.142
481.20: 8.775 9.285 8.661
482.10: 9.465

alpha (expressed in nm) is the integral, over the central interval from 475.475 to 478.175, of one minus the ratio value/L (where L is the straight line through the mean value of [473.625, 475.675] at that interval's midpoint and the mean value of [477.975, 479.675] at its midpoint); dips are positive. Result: 0.26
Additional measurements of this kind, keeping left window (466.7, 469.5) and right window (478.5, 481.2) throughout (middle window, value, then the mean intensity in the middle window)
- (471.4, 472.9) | -0.076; 10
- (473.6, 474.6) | -0.064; 10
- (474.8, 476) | -0.073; 9.96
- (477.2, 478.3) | 0.183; 7.75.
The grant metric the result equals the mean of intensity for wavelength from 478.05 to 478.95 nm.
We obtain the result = 8.02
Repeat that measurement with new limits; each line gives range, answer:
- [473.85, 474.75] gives 10.1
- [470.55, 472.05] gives 10.1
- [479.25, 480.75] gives 9.65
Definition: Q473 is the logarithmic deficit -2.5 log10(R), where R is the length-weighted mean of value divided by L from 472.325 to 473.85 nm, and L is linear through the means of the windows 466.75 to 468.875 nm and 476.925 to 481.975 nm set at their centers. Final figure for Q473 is -0.132 mag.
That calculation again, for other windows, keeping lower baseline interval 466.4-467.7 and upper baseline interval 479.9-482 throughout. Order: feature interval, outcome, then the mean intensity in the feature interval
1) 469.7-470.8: -0.07 mag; 10.4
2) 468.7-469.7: -0.06 mag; 10.3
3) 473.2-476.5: -0.03 mag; 9.82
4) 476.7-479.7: 0.13 mag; 8.29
